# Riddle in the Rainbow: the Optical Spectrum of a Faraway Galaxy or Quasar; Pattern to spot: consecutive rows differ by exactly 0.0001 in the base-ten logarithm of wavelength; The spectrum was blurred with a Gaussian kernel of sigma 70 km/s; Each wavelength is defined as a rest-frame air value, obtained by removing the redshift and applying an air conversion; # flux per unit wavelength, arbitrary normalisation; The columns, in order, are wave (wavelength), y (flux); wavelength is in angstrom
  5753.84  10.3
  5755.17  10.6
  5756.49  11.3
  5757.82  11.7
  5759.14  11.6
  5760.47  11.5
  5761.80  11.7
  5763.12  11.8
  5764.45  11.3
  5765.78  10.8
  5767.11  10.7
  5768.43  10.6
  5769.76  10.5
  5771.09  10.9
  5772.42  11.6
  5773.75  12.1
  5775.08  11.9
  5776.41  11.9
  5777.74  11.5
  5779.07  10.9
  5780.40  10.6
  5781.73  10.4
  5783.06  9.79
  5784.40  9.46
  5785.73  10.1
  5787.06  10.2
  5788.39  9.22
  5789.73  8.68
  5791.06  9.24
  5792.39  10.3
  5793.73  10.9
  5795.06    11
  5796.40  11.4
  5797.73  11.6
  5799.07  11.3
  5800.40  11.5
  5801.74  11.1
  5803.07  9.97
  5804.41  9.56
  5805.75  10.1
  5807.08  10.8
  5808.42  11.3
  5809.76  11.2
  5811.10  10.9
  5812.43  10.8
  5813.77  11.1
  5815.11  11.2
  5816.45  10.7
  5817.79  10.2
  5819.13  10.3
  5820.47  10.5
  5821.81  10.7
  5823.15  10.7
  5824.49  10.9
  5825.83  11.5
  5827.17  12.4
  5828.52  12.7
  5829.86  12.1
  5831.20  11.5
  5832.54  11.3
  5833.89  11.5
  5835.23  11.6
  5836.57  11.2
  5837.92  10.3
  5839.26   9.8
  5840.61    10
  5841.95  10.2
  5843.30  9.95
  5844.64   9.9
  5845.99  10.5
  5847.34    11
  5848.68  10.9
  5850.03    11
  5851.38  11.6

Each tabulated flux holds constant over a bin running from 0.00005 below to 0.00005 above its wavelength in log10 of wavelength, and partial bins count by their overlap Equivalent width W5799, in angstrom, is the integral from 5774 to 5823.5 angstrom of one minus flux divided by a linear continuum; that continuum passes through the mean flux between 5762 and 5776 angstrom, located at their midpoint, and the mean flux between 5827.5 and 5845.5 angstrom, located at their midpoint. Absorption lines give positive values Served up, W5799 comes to 2.1 angstrom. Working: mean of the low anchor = 11.3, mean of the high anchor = 10.9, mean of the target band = 10.6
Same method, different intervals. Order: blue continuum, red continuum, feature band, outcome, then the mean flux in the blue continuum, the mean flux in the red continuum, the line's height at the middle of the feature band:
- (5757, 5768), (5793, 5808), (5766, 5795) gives 1.5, 11.4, 10.8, 11.1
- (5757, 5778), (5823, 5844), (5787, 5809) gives 1.5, 11.4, 11.1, 11.3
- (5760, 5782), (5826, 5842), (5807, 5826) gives 0.7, 11.2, 11.3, 11.3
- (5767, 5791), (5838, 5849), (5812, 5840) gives -2.0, 10.6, 10.3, 10.4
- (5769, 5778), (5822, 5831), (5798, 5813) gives 1.0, 11.5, 11.7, 11.6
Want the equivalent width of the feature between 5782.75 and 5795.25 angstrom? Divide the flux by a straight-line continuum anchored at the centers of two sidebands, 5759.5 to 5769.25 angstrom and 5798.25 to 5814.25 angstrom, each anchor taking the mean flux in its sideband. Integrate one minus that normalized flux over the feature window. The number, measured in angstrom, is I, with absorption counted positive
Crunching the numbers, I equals 1.3 angstrom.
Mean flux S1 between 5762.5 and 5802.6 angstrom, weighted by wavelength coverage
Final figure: 10.8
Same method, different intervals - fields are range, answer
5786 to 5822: 10.6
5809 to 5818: 10.9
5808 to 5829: 11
